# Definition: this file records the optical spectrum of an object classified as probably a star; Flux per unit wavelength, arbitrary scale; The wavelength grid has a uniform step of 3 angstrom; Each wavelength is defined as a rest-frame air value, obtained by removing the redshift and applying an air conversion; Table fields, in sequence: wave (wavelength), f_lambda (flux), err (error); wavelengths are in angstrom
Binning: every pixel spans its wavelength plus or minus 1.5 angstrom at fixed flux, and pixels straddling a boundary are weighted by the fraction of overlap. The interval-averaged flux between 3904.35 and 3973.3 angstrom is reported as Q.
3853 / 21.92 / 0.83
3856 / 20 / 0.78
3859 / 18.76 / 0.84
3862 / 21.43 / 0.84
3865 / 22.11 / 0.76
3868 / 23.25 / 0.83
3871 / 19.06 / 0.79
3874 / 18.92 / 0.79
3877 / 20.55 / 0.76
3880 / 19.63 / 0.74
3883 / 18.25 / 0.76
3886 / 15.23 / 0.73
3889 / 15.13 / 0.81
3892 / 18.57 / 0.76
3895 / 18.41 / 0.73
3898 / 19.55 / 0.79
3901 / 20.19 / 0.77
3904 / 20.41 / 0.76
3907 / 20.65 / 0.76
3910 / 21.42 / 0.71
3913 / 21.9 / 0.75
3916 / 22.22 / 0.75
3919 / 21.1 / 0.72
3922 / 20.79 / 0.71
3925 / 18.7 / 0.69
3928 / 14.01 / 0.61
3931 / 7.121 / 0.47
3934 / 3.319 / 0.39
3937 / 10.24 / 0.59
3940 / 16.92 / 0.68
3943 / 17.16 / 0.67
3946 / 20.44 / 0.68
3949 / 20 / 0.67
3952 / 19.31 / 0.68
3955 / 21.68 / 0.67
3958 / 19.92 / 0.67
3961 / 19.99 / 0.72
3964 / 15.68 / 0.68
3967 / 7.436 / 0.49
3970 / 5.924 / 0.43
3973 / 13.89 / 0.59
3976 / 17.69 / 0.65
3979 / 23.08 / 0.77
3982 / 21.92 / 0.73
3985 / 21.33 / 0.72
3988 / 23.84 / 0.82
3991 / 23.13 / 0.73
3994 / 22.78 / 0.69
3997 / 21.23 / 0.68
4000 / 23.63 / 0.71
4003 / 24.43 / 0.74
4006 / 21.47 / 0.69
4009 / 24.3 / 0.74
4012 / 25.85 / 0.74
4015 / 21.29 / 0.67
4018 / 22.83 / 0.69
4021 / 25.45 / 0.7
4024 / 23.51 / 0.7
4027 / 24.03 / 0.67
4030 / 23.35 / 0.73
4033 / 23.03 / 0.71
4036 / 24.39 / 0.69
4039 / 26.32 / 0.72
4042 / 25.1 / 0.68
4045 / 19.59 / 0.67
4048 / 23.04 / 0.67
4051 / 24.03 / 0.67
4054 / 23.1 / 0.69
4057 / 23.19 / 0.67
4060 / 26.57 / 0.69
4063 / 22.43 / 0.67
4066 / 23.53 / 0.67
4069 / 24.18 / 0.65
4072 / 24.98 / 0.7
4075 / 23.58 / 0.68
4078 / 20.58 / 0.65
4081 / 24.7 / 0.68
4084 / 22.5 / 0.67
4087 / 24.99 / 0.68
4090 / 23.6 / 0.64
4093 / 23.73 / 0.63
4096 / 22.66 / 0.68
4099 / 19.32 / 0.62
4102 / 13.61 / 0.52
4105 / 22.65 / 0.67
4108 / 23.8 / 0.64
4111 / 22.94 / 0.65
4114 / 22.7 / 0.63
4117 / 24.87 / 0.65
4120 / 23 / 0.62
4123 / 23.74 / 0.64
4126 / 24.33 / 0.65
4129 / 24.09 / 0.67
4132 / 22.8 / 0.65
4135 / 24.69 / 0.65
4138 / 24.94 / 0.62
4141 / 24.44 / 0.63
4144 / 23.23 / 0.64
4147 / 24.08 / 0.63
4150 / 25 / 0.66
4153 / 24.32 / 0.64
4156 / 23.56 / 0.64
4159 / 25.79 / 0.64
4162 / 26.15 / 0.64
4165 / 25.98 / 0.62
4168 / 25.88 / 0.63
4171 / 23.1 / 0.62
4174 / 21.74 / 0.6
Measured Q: 16.6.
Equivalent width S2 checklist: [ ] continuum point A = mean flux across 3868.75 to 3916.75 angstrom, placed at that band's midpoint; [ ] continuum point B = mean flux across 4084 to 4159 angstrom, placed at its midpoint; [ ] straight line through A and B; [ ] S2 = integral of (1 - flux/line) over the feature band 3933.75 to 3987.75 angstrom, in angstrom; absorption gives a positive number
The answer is 9.6 angstrom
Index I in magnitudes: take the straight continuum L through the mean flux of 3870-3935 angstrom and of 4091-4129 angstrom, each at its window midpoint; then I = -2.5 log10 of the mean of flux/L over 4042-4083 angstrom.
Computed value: -0.10 mag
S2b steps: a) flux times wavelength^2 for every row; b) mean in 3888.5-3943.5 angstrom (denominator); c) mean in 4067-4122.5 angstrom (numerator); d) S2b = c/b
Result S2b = 1.44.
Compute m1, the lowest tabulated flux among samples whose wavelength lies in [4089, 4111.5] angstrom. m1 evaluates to 13.61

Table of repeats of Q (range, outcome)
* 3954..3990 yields 17.7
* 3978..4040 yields 23.4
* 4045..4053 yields 22.8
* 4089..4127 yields 22.3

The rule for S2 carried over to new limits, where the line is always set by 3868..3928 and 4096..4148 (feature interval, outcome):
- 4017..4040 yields -2.83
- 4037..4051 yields -1.23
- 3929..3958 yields 6.95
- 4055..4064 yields -0.89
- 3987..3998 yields -0.98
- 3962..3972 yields 4.92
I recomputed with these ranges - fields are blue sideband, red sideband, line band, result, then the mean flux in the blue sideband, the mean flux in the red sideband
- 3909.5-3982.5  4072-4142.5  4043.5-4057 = -0.09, 16.7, 23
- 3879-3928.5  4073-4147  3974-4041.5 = -0.09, 19.3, 23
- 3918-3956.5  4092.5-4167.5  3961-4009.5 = -0.08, 16.2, 23.5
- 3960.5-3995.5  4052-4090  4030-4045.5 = -0.11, 18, 23.7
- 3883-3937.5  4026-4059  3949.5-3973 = 0.24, 17.3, 23.6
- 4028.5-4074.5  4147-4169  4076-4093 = 0.04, 23.8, 25.1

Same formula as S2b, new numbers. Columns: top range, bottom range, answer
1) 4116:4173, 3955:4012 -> 1.33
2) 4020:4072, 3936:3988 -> 1.42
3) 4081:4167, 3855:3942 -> 1.45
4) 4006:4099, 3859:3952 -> 1.39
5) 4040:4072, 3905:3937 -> 1.50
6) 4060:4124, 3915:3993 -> 1.42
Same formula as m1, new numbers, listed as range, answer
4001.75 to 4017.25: 21.29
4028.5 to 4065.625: 19.59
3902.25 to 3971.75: 3.319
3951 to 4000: 5.924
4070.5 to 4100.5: 19.32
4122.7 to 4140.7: 22.8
